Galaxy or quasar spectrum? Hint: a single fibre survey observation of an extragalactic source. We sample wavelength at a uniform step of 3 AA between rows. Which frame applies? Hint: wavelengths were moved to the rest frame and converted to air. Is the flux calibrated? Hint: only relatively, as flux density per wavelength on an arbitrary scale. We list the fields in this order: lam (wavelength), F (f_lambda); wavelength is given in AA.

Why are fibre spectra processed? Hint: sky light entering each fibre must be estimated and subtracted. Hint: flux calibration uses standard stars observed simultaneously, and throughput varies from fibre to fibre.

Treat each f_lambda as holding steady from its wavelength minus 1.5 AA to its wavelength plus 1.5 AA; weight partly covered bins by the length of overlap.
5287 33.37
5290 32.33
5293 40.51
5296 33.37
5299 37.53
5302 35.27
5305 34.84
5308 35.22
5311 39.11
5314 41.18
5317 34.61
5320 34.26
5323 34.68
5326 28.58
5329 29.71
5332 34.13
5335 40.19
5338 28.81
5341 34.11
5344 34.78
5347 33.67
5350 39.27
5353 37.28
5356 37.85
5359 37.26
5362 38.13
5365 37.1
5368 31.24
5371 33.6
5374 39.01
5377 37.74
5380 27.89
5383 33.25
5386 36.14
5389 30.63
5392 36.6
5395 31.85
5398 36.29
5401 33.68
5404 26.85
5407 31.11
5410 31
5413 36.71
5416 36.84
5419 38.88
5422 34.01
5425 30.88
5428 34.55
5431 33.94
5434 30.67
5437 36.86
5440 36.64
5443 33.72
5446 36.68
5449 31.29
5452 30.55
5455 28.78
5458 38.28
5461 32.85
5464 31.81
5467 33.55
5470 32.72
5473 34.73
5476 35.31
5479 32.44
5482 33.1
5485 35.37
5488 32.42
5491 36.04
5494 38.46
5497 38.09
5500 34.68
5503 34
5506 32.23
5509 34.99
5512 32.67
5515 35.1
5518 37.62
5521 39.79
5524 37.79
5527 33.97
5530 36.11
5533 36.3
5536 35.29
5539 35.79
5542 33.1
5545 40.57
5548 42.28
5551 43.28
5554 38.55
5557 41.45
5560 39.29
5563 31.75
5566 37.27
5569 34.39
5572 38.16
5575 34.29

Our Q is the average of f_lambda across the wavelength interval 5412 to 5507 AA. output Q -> 34.3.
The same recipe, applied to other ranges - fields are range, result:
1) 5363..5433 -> 33.9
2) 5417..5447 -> 34.7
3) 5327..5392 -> 34.8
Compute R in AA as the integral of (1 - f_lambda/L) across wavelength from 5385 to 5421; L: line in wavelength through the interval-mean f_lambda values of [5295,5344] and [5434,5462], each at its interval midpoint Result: 0.3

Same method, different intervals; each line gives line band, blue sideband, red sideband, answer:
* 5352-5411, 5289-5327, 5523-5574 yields 3.13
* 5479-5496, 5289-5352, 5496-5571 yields 0.65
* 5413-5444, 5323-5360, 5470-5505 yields -0.07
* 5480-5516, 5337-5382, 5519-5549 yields 1.89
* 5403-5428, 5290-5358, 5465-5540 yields 1.24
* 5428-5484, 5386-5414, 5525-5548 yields 1.11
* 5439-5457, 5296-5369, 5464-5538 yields 1.11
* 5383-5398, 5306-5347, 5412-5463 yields 0.15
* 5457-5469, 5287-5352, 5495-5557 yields 0.77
